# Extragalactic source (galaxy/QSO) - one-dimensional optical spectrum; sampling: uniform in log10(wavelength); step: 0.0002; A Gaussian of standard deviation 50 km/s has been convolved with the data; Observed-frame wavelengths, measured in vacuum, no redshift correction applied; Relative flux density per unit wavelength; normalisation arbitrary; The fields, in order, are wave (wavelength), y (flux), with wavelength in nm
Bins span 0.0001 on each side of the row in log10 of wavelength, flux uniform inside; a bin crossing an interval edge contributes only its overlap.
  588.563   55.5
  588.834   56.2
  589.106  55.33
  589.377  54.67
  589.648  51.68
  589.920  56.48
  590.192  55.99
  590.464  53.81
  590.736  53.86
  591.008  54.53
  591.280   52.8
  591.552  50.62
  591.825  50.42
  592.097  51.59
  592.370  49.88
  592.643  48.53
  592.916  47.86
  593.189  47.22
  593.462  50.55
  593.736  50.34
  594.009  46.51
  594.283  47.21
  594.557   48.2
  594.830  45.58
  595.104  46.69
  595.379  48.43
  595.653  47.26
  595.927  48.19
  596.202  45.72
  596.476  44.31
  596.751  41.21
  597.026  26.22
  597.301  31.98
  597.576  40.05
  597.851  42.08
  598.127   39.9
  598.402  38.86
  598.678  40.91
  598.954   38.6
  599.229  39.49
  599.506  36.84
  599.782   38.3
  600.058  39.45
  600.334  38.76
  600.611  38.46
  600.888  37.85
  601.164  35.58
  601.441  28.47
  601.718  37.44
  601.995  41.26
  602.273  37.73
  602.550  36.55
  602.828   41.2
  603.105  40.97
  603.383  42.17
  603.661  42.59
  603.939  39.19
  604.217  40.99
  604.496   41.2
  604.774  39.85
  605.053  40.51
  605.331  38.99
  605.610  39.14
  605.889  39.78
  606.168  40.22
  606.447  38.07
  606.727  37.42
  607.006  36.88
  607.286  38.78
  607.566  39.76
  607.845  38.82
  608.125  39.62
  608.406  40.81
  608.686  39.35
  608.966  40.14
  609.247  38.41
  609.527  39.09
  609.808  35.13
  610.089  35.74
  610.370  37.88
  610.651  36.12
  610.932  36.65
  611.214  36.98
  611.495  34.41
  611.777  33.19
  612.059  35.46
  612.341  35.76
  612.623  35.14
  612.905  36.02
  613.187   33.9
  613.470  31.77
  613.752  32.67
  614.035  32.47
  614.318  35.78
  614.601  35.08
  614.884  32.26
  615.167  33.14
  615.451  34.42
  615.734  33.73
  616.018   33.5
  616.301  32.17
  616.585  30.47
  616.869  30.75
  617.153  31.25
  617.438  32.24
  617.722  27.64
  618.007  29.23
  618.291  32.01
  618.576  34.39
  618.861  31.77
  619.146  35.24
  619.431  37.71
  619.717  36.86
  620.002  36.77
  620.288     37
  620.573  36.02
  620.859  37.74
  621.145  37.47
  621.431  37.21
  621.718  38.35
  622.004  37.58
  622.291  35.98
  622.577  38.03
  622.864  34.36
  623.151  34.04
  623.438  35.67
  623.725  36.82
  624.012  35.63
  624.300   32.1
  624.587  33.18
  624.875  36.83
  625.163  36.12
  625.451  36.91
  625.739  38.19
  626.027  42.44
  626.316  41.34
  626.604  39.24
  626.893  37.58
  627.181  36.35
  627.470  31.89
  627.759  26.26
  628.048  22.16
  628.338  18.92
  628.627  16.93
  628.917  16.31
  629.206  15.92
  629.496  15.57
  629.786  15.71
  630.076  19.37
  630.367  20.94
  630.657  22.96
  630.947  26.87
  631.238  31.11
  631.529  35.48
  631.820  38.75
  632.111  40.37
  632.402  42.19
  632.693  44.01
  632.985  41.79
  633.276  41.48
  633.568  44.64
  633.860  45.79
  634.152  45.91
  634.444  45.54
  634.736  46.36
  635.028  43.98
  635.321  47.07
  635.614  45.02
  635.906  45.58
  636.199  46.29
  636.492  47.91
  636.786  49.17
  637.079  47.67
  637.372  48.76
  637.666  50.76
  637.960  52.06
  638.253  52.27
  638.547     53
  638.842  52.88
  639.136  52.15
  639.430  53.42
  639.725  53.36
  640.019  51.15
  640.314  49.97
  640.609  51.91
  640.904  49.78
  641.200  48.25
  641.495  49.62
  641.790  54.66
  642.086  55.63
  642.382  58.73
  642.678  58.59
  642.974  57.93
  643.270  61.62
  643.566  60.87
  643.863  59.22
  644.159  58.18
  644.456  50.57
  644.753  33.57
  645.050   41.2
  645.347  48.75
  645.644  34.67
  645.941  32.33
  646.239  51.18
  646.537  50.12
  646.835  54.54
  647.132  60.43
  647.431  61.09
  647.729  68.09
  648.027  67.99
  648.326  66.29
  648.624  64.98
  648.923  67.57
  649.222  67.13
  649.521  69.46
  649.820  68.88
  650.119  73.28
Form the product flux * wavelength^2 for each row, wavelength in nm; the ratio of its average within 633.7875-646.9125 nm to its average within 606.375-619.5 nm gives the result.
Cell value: 1.56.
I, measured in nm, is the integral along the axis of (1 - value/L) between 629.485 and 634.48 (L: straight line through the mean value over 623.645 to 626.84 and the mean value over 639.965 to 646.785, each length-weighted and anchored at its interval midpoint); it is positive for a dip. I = 0.93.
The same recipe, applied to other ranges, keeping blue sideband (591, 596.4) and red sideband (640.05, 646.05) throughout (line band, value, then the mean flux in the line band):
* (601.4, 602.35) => 0.235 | 36.9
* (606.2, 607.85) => 0.366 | 38.4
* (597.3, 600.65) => 0.679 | 39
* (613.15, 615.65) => 0.814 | 33.5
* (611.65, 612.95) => 0.380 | 35.1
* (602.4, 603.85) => 0.251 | 40.6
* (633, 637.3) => 0.405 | 45.8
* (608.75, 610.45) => 0.400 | 37.8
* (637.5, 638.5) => -0.021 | 51.8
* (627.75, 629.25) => 0.932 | 19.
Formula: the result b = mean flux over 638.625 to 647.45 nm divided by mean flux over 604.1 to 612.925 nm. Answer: 1.36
